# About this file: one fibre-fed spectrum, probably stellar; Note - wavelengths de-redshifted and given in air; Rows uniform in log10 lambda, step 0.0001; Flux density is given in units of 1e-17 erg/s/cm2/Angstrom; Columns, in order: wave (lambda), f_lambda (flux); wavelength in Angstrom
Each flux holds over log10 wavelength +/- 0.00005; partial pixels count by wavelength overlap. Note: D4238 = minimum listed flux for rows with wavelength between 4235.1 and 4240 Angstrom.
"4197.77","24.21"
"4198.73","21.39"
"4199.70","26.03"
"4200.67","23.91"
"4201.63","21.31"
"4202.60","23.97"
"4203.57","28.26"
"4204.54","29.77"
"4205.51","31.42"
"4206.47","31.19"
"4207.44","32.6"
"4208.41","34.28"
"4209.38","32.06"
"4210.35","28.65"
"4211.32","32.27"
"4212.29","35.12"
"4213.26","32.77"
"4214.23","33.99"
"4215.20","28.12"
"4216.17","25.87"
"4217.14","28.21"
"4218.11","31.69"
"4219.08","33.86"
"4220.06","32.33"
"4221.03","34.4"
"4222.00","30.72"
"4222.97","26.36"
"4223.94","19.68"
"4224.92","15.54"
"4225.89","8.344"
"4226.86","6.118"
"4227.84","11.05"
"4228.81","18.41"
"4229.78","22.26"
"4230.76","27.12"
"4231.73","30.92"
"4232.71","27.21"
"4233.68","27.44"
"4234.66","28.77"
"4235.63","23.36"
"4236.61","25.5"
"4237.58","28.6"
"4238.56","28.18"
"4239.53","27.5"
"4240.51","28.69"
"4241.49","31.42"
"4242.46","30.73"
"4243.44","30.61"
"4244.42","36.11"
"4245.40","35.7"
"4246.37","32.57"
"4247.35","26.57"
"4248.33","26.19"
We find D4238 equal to 23.36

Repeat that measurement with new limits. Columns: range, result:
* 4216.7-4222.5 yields 28.21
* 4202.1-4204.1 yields 23.97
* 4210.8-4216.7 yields 25.87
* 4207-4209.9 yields 32.06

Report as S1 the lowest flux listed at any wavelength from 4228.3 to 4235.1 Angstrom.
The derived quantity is 18.41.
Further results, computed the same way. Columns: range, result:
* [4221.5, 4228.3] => 6.118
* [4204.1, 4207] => 29.77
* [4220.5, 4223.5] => 26.36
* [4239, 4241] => 27.5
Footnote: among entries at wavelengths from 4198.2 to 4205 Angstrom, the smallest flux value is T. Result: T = 21.31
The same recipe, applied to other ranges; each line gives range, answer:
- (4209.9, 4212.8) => 28.65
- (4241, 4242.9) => 30.73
